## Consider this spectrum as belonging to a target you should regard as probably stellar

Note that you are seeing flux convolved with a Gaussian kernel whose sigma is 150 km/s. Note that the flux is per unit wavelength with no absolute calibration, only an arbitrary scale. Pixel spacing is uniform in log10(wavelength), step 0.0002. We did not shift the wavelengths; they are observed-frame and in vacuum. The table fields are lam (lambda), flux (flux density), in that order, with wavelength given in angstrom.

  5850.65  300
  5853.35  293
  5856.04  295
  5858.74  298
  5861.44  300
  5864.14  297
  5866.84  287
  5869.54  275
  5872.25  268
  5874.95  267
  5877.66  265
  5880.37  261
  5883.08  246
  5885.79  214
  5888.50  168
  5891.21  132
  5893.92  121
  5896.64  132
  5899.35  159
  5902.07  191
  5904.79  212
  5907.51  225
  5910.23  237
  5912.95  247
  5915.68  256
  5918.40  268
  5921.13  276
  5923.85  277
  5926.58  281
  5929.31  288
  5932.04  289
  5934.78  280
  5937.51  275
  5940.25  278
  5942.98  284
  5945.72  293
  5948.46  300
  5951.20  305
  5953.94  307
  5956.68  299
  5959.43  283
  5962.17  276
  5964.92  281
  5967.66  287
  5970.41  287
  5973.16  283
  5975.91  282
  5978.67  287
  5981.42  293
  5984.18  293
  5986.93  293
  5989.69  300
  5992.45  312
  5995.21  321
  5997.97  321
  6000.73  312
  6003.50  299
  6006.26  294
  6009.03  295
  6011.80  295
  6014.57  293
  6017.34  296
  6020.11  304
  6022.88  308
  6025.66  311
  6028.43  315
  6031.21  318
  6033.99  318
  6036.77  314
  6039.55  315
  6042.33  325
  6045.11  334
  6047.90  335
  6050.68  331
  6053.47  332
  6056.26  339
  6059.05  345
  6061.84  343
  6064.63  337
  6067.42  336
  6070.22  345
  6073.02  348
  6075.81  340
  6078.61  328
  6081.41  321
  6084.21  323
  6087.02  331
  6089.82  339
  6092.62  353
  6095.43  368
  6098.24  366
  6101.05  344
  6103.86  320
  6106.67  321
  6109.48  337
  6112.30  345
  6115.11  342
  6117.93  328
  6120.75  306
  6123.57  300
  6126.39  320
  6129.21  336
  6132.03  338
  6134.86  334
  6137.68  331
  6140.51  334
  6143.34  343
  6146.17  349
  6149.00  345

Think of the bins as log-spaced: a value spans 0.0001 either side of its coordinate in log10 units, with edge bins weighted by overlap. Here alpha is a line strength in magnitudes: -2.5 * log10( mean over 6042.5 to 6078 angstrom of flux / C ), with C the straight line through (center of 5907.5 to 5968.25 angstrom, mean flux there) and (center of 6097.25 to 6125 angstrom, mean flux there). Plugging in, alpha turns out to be -0.08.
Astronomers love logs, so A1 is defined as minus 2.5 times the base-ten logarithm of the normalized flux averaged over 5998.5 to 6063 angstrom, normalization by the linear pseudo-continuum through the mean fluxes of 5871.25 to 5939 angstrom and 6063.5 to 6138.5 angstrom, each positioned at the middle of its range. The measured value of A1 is -0.06 mag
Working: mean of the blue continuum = 233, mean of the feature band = 316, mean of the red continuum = 335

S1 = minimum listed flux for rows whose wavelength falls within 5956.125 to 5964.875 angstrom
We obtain 276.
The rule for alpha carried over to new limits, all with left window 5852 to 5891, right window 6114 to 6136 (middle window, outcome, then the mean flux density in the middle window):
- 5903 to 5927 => 0.09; 251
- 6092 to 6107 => -0.09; 347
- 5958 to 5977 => 0.01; 283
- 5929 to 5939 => -0.02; 282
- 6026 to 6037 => -0.05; 316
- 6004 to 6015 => 0.01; 295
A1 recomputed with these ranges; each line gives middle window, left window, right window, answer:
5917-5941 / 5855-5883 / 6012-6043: 0.05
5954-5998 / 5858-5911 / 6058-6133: -0.07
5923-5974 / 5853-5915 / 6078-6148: -0.10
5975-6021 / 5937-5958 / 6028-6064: 0.04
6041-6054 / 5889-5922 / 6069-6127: -0.11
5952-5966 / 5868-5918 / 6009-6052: -0.11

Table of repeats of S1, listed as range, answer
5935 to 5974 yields 275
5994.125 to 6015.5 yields 293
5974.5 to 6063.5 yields 282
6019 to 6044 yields 304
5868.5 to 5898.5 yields 121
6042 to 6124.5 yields 300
